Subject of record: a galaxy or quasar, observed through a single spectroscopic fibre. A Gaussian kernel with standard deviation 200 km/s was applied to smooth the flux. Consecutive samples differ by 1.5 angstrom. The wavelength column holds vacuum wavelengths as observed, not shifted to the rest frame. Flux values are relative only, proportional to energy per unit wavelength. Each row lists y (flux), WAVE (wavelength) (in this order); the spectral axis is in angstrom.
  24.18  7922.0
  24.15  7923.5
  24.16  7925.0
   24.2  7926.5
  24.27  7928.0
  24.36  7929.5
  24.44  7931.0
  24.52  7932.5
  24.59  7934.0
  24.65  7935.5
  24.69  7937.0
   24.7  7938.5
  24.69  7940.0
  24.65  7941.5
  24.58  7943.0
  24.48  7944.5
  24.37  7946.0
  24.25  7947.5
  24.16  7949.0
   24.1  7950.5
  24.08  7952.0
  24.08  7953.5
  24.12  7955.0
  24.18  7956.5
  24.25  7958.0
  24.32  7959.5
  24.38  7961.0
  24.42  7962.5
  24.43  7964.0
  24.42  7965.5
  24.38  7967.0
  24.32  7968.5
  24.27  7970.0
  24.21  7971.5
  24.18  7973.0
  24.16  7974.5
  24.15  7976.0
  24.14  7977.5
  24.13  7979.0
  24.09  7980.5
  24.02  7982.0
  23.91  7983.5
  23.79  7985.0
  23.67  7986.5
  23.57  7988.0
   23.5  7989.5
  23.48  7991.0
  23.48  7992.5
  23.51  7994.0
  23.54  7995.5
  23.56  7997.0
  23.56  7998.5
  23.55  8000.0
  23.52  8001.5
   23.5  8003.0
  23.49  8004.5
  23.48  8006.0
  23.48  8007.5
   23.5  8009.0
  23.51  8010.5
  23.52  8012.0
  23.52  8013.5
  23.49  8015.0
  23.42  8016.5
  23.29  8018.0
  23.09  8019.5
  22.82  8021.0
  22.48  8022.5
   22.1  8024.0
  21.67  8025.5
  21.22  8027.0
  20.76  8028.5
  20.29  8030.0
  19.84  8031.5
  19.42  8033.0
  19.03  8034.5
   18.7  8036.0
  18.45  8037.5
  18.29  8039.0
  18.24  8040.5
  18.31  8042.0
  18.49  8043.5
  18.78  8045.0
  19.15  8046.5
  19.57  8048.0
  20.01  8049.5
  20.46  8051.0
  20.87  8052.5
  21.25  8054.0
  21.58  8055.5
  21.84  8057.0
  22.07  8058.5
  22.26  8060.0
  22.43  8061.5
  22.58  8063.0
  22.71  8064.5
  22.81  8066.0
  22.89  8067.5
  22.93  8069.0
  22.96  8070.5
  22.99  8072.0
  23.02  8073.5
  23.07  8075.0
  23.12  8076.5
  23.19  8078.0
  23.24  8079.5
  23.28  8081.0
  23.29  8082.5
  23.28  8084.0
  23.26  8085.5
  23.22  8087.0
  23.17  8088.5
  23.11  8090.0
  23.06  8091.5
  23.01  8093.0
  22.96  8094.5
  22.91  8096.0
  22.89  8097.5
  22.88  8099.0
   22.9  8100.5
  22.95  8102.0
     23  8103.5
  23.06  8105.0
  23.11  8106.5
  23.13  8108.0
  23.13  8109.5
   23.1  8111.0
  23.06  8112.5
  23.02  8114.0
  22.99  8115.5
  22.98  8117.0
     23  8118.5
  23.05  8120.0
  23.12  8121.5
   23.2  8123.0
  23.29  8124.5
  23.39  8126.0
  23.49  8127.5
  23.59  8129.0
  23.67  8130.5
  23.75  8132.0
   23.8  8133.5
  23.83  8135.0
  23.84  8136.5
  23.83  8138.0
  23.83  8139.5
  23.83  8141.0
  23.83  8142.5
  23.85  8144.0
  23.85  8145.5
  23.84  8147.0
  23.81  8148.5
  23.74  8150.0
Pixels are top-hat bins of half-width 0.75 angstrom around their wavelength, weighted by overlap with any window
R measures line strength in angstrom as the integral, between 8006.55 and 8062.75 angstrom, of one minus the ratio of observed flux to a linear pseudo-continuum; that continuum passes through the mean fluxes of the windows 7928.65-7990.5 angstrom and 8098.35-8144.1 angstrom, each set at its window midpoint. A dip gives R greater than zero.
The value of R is 6.4 angstrom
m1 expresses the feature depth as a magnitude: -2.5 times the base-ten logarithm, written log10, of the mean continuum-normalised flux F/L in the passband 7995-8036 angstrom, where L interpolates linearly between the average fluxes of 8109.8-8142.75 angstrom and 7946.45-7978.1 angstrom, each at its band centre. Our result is 0.07 mag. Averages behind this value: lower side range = 24.2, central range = 22.5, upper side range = 23.4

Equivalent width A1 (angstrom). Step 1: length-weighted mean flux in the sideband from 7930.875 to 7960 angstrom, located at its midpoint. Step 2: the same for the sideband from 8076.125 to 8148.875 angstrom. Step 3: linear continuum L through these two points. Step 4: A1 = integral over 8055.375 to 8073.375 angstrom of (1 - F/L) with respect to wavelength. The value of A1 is 0.8 angstrom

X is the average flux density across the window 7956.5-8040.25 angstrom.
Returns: 23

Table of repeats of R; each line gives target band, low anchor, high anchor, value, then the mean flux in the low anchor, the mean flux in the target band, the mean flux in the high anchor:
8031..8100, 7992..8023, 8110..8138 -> 5.1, 23.4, 21.6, 23.4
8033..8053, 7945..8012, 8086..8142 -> 3.8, 23.9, 19.1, 23.2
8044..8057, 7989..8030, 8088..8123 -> 1.6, 23.1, 20.3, 23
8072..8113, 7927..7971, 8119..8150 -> 1.2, 24.4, 23.1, 23.6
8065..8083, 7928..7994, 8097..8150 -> 0.4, 24.2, 23.1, 23.4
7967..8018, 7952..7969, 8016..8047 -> -2.8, 24.3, 23.7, 20.4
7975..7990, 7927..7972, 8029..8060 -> -0.7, 24.4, 23.9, 19.8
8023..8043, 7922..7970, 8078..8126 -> 3.3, 24.4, 19.7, 23.1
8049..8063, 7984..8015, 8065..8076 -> 0.9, 23.5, 21.5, 23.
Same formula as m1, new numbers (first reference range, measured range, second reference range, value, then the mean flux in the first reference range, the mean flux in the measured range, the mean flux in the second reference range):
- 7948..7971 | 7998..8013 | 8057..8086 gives 0.01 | 24.3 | 23.5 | 22.9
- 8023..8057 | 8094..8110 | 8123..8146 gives -0.03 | 19.9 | 23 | 23.7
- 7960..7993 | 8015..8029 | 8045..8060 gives -0.02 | 24.1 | 22.4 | 20.7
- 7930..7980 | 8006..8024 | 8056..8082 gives 0.01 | 24.3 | 23.2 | 22.8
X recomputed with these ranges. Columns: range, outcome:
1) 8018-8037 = 21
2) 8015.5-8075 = 21.1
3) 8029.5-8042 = 19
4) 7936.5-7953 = 24.4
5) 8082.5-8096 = 23.1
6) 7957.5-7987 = 24.2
